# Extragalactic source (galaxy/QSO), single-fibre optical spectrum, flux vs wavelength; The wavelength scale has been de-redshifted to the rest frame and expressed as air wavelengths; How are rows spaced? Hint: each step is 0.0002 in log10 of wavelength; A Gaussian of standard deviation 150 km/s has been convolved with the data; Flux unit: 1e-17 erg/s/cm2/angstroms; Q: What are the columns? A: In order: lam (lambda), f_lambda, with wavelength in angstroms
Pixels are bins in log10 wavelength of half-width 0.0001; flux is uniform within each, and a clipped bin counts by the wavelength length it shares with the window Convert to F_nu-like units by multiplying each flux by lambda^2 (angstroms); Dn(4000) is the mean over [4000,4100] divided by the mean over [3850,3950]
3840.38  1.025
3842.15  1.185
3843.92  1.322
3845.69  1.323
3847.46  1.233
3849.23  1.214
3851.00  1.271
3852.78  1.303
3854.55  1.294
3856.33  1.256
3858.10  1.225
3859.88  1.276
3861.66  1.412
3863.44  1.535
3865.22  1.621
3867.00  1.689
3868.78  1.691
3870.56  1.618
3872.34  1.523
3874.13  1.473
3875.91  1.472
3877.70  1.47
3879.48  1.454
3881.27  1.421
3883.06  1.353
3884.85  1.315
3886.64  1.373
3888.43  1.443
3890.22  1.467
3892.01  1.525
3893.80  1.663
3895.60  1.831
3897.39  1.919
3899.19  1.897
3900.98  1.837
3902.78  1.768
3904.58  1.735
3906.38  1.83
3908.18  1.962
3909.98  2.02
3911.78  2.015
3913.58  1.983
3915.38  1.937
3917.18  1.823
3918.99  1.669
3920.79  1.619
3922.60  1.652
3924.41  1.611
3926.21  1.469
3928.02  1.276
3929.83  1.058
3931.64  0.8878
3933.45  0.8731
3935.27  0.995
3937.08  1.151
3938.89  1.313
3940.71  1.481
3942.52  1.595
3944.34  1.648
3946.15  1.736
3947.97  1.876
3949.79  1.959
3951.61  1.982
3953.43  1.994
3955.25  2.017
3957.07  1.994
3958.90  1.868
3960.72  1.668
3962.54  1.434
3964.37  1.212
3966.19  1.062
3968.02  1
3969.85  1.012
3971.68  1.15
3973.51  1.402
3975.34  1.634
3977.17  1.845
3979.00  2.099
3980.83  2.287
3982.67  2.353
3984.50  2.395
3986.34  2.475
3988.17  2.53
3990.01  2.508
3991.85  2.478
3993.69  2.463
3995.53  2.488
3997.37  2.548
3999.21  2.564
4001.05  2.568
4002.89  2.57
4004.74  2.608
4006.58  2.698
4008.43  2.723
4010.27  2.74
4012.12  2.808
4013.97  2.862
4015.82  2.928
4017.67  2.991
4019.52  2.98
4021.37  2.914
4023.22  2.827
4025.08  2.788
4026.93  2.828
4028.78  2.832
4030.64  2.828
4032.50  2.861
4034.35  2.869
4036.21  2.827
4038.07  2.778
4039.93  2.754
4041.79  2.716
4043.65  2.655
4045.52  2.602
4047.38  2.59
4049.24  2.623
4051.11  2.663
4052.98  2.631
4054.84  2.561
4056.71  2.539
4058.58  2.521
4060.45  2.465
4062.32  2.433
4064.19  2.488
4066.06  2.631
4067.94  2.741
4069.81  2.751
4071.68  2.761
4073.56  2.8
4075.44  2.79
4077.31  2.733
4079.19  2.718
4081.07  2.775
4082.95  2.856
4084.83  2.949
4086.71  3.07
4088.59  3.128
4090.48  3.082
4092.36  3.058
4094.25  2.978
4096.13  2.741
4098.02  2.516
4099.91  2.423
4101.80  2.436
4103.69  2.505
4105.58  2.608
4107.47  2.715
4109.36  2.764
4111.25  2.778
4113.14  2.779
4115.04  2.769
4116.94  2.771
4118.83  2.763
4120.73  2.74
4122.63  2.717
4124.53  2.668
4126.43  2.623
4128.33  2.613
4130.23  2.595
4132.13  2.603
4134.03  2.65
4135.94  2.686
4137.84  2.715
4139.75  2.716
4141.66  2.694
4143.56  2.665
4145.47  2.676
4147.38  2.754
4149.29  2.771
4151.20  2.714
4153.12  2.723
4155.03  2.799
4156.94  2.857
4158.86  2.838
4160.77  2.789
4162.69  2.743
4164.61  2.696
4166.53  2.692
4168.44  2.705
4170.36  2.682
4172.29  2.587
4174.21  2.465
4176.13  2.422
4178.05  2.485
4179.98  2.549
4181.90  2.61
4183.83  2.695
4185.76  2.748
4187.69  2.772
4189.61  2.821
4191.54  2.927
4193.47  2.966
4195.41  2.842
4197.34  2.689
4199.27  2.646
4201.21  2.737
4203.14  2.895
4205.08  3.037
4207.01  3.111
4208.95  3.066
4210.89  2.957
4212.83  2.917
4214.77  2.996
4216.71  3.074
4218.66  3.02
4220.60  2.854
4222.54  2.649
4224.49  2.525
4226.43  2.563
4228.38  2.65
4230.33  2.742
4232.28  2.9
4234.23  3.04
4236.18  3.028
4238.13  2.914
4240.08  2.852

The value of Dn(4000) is 1.92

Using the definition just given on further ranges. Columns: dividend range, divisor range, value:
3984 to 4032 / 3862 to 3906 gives 1.81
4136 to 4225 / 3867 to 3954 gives 1.98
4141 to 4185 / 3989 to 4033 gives 1.06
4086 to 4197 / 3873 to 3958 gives 1.89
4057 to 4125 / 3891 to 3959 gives 1.78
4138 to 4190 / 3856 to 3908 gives 1.98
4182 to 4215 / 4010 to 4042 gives 1.09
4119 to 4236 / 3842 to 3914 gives 2.07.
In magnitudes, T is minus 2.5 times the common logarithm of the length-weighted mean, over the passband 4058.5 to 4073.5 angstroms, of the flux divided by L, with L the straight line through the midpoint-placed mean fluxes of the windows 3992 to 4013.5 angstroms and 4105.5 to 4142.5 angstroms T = 0.02 mag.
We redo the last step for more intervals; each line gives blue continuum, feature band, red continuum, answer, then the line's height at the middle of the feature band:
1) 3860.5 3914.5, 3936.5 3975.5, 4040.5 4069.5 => 0.287 mag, 2.03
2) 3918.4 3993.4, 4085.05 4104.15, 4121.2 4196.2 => -0.182 mag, 2.37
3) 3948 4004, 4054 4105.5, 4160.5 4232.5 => -0.156 mag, 2.35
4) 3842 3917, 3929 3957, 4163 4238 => 0.188 mag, 1.8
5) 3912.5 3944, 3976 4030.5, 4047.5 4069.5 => -0.236 mag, 2.1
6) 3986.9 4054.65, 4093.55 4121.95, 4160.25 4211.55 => 0.019 mag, 2.73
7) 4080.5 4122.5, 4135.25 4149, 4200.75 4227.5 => 0.045 mag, 2.82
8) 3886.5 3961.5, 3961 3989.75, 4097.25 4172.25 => 0.104 mag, 1.91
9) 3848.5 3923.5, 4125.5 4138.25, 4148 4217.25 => -0.027 mag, 2.57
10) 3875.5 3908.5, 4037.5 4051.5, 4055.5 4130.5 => -0.092 mag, 2.45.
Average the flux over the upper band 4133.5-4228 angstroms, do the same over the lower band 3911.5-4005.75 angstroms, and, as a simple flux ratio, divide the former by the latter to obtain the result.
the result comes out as 1.5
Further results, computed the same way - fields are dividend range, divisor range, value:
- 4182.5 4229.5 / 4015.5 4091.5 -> 1.03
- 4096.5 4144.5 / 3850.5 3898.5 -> 1.80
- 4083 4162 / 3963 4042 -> 1.14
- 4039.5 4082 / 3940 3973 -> 1.66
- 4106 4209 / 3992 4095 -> 1.00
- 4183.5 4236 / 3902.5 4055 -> 1.34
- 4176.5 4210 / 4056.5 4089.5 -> 1.02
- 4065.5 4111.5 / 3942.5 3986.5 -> 1.60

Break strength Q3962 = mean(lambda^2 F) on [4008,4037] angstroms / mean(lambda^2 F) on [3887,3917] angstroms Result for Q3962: 1.7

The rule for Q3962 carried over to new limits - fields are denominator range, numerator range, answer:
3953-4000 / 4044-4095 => 1.48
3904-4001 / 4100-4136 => 1.63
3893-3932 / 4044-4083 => 1.67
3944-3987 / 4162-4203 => 1.71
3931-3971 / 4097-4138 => 1.93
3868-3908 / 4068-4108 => 1.92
